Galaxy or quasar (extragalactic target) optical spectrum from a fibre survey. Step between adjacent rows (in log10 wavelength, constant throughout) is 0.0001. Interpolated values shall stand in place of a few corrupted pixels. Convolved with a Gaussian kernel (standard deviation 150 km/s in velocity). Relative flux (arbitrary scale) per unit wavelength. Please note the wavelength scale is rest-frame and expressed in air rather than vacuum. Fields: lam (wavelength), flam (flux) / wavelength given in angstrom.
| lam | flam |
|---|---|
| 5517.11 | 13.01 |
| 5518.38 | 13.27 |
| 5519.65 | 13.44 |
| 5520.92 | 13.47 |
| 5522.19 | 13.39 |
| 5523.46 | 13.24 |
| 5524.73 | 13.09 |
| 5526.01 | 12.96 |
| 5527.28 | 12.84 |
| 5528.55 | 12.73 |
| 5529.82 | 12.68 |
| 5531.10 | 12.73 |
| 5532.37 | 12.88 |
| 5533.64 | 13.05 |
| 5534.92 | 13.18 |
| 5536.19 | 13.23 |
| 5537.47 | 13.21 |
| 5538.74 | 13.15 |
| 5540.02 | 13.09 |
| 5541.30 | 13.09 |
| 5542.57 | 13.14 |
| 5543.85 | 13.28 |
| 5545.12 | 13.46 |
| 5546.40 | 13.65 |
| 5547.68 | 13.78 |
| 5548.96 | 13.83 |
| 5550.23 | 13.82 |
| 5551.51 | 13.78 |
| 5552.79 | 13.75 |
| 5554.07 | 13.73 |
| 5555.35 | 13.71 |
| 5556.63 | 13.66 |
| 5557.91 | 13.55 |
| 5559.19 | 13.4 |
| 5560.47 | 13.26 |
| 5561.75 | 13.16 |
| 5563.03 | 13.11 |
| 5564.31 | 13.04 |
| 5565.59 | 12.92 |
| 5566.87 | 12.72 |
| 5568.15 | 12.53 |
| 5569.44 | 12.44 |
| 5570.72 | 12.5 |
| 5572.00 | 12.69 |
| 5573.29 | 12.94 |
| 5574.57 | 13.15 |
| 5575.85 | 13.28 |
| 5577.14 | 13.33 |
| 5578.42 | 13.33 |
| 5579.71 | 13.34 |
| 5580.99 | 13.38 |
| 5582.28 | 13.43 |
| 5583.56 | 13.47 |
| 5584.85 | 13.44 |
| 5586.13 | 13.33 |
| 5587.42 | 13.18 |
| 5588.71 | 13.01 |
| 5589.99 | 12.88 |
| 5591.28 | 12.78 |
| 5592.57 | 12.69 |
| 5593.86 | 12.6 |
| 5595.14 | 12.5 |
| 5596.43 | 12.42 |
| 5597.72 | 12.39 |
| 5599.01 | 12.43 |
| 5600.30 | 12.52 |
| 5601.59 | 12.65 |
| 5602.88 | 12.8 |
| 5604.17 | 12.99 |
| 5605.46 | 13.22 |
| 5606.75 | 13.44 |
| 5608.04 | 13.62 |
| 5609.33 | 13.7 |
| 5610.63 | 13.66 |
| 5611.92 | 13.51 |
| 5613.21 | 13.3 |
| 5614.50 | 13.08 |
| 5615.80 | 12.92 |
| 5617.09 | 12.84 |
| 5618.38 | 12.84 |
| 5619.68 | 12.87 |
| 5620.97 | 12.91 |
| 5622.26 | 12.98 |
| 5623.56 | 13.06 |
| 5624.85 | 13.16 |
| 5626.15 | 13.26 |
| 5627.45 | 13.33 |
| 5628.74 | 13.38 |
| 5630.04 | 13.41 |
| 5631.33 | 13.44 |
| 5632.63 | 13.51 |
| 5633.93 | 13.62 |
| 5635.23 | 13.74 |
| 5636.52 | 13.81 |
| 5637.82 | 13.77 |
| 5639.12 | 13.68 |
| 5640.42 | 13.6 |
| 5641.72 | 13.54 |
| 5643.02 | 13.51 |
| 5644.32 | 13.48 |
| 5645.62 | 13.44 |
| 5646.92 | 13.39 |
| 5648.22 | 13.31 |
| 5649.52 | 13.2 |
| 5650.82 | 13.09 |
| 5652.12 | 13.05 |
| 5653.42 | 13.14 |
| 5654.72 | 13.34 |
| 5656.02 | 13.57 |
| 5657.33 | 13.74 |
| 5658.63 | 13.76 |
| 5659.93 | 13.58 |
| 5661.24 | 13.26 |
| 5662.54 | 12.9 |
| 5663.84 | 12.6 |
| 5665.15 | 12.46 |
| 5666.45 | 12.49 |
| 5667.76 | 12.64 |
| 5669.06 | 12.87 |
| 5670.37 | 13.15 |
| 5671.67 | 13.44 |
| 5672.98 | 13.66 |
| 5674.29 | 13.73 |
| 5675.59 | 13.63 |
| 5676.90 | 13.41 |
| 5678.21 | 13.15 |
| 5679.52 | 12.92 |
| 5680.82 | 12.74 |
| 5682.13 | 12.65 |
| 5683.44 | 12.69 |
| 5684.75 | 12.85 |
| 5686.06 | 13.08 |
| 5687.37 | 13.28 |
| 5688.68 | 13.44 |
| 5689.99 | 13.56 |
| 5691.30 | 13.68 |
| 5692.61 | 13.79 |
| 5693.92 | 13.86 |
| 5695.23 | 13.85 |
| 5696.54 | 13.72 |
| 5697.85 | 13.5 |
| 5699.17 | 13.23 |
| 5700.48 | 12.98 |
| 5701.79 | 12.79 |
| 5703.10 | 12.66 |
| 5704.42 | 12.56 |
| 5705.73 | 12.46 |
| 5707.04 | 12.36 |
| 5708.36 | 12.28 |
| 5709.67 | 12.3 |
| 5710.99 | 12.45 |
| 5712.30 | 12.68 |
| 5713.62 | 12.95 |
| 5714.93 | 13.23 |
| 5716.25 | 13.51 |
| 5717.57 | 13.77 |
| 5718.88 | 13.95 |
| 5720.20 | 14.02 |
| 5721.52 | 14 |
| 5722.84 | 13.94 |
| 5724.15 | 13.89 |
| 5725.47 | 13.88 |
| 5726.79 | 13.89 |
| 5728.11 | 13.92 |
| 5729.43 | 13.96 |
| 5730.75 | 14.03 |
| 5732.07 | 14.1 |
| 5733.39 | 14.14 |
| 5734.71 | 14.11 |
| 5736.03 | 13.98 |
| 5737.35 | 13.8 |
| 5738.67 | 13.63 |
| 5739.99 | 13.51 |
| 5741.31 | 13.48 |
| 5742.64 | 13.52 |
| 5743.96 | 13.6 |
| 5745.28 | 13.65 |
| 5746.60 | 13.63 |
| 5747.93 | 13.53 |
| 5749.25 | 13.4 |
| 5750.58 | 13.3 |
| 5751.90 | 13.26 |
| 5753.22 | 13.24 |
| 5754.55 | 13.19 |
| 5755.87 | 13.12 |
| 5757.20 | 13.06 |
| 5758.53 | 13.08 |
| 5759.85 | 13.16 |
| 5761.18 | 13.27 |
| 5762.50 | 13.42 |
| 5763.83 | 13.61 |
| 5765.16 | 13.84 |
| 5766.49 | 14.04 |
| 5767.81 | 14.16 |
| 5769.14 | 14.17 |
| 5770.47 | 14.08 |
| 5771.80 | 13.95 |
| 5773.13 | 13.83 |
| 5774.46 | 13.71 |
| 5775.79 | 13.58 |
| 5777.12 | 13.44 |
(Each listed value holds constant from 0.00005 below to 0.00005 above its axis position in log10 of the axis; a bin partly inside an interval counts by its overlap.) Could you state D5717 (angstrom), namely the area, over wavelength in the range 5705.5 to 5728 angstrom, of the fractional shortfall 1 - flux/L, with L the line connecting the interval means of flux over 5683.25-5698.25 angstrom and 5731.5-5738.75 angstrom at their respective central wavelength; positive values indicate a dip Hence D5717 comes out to 0.8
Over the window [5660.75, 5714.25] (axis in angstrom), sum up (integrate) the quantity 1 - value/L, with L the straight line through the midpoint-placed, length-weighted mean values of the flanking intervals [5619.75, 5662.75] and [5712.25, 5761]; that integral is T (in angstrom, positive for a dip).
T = 1.80 angstrom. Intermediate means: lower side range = 13.4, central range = 13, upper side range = 13.6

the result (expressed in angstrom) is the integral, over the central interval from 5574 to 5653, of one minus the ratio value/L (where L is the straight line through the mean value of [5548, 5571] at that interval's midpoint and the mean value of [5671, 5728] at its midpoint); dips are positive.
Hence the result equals 0.5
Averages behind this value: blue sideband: 13.3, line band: 13.2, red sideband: 13.3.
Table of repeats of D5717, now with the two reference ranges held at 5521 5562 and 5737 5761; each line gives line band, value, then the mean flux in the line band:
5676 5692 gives 0.28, 13.1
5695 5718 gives 0.75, 12.9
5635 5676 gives 0.08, 13.3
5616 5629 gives 0.28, 13.1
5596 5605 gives 0.48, 12.6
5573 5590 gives 0.06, 13.3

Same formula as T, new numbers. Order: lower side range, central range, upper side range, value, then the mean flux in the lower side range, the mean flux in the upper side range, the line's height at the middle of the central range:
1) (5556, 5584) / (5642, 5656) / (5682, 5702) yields -0.1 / 13.1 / 13.3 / 13.3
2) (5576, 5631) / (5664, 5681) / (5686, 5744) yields 0.3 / 13.1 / 13.5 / 13.3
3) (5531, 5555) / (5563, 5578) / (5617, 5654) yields 0.5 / 13.4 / 13.3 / 13.4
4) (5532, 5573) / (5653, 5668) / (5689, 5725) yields 0.1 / 13.2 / 13.3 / 13.3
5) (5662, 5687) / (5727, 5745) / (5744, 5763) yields -0.8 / 13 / 13.3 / 13.3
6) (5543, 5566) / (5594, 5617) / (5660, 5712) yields 0.6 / 13.5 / 13.1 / 13.3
